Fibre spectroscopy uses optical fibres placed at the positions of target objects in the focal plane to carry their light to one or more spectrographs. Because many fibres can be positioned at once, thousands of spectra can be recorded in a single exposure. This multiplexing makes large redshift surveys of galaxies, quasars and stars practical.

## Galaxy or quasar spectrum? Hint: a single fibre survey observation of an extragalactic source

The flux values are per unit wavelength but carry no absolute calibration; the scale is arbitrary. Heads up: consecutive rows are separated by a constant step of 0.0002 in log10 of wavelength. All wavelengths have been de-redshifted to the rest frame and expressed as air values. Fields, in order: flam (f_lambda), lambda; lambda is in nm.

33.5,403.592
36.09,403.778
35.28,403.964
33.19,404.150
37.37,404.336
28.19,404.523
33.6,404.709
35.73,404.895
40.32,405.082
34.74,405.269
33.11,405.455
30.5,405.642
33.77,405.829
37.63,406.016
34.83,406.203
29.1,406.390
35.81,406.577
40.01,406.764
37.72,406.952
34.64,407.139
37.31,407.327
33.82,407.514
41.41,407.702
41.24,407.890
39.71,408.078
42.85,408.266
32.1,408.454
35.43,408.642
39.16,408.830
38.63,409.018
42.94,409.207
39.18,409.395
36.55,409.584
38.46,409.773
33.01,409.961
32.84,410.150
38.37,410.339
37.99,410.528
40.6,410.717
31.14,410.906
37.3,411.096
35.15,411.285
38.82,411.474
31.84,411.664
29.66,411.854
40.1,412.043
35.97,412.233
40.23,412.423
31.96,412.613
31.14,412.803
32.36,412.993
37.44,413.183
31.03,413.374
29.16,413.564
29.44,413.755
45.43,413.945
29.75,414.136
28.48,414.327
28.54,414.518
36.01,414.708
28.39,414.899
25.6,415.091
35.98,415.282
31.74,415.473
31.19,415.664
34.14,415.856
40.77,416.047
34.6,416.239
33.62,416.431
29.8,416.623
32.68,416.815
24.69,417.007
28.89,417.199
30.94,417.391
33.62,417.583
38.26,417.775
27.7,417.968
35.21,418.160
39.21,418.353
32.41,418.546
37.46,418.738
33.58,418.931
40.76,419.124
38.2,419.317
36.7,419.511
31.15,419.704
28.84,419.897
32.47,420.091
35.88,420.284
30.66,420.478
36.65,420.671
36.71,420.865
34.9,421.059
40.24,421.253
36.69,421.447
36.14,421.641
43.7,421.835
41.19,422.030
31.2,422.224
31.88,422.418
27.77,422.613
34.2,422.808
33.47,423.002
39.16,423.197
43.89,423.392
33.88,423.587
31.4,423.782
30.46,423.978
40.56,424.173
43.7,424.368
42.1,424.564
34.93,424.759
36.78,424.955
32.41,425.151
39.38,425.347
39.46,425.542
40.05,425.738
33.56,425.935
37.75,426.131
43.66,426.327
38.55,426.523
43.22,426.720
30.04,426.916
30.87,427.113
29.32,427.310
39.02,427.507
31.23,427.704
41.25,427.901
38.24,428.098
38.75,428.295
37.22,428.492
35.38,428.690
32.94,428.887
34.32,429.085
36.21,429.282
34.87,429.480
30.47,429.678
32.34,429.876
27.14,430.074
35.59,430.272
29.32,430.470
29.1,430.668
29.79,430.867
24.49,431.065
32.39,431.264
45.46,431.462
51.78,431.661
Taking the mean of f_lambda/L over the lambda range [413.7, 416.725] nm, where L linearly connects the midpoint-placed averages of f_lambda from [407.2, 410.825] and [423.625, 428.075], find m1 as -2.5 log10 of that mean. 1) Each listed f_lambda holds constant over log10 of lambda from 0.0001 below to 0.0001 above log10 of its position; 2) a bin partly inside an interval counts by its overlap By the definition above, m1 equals 0.15 mag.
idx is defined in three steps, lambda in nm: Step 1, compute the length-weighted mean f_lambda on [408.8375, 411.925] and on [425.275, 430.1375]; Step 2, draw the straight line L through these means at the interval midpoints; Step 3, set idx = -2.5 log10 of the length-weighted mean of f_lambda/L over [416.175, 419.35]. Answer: 0.08 mag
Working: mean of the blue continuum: 36.5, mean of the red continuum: 35.8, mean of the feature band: 33.5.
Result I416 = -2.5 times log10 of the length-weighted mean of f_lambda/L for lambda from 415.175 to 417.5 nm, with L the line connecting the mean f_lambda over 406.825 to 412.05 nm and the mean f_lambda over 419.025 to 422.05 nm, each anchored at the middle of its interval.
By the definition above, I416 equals 0.13 mag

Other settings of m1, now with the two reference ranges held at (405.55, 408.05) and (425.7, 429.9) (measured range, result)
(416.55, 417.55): 0.209 mag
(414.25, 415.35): 0.184 mag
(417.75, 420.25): 0.039 mag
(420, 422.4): -0.009 mag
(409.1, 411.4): -0.028 mag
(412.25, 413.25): 0.042 mag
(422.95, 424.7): -0.052 mag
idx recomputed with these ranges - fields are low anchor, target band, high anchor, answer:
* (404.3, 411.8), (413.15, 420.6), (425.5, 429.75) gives 0.10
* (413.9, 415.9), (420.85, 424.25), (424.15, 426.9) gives 0.03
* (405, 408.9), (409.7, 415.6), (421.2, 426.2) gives 0.08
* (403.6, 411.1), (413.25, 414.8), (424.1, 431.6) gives 0.12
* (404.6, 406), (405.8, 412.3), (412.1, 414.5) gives -0.08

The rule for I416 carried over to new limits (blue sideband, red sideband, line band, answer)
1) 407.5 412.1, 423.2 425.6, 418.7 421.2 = 0.07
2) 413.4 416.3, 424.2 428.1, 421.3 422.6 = -0.02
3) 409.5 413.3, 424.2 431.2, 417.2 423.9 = 0.01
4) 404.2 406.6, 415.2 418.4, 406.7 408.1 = -0.13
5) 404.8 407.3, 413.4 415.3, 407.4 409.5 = -0.14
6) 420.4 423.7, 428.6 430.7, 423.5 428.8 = -0.08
